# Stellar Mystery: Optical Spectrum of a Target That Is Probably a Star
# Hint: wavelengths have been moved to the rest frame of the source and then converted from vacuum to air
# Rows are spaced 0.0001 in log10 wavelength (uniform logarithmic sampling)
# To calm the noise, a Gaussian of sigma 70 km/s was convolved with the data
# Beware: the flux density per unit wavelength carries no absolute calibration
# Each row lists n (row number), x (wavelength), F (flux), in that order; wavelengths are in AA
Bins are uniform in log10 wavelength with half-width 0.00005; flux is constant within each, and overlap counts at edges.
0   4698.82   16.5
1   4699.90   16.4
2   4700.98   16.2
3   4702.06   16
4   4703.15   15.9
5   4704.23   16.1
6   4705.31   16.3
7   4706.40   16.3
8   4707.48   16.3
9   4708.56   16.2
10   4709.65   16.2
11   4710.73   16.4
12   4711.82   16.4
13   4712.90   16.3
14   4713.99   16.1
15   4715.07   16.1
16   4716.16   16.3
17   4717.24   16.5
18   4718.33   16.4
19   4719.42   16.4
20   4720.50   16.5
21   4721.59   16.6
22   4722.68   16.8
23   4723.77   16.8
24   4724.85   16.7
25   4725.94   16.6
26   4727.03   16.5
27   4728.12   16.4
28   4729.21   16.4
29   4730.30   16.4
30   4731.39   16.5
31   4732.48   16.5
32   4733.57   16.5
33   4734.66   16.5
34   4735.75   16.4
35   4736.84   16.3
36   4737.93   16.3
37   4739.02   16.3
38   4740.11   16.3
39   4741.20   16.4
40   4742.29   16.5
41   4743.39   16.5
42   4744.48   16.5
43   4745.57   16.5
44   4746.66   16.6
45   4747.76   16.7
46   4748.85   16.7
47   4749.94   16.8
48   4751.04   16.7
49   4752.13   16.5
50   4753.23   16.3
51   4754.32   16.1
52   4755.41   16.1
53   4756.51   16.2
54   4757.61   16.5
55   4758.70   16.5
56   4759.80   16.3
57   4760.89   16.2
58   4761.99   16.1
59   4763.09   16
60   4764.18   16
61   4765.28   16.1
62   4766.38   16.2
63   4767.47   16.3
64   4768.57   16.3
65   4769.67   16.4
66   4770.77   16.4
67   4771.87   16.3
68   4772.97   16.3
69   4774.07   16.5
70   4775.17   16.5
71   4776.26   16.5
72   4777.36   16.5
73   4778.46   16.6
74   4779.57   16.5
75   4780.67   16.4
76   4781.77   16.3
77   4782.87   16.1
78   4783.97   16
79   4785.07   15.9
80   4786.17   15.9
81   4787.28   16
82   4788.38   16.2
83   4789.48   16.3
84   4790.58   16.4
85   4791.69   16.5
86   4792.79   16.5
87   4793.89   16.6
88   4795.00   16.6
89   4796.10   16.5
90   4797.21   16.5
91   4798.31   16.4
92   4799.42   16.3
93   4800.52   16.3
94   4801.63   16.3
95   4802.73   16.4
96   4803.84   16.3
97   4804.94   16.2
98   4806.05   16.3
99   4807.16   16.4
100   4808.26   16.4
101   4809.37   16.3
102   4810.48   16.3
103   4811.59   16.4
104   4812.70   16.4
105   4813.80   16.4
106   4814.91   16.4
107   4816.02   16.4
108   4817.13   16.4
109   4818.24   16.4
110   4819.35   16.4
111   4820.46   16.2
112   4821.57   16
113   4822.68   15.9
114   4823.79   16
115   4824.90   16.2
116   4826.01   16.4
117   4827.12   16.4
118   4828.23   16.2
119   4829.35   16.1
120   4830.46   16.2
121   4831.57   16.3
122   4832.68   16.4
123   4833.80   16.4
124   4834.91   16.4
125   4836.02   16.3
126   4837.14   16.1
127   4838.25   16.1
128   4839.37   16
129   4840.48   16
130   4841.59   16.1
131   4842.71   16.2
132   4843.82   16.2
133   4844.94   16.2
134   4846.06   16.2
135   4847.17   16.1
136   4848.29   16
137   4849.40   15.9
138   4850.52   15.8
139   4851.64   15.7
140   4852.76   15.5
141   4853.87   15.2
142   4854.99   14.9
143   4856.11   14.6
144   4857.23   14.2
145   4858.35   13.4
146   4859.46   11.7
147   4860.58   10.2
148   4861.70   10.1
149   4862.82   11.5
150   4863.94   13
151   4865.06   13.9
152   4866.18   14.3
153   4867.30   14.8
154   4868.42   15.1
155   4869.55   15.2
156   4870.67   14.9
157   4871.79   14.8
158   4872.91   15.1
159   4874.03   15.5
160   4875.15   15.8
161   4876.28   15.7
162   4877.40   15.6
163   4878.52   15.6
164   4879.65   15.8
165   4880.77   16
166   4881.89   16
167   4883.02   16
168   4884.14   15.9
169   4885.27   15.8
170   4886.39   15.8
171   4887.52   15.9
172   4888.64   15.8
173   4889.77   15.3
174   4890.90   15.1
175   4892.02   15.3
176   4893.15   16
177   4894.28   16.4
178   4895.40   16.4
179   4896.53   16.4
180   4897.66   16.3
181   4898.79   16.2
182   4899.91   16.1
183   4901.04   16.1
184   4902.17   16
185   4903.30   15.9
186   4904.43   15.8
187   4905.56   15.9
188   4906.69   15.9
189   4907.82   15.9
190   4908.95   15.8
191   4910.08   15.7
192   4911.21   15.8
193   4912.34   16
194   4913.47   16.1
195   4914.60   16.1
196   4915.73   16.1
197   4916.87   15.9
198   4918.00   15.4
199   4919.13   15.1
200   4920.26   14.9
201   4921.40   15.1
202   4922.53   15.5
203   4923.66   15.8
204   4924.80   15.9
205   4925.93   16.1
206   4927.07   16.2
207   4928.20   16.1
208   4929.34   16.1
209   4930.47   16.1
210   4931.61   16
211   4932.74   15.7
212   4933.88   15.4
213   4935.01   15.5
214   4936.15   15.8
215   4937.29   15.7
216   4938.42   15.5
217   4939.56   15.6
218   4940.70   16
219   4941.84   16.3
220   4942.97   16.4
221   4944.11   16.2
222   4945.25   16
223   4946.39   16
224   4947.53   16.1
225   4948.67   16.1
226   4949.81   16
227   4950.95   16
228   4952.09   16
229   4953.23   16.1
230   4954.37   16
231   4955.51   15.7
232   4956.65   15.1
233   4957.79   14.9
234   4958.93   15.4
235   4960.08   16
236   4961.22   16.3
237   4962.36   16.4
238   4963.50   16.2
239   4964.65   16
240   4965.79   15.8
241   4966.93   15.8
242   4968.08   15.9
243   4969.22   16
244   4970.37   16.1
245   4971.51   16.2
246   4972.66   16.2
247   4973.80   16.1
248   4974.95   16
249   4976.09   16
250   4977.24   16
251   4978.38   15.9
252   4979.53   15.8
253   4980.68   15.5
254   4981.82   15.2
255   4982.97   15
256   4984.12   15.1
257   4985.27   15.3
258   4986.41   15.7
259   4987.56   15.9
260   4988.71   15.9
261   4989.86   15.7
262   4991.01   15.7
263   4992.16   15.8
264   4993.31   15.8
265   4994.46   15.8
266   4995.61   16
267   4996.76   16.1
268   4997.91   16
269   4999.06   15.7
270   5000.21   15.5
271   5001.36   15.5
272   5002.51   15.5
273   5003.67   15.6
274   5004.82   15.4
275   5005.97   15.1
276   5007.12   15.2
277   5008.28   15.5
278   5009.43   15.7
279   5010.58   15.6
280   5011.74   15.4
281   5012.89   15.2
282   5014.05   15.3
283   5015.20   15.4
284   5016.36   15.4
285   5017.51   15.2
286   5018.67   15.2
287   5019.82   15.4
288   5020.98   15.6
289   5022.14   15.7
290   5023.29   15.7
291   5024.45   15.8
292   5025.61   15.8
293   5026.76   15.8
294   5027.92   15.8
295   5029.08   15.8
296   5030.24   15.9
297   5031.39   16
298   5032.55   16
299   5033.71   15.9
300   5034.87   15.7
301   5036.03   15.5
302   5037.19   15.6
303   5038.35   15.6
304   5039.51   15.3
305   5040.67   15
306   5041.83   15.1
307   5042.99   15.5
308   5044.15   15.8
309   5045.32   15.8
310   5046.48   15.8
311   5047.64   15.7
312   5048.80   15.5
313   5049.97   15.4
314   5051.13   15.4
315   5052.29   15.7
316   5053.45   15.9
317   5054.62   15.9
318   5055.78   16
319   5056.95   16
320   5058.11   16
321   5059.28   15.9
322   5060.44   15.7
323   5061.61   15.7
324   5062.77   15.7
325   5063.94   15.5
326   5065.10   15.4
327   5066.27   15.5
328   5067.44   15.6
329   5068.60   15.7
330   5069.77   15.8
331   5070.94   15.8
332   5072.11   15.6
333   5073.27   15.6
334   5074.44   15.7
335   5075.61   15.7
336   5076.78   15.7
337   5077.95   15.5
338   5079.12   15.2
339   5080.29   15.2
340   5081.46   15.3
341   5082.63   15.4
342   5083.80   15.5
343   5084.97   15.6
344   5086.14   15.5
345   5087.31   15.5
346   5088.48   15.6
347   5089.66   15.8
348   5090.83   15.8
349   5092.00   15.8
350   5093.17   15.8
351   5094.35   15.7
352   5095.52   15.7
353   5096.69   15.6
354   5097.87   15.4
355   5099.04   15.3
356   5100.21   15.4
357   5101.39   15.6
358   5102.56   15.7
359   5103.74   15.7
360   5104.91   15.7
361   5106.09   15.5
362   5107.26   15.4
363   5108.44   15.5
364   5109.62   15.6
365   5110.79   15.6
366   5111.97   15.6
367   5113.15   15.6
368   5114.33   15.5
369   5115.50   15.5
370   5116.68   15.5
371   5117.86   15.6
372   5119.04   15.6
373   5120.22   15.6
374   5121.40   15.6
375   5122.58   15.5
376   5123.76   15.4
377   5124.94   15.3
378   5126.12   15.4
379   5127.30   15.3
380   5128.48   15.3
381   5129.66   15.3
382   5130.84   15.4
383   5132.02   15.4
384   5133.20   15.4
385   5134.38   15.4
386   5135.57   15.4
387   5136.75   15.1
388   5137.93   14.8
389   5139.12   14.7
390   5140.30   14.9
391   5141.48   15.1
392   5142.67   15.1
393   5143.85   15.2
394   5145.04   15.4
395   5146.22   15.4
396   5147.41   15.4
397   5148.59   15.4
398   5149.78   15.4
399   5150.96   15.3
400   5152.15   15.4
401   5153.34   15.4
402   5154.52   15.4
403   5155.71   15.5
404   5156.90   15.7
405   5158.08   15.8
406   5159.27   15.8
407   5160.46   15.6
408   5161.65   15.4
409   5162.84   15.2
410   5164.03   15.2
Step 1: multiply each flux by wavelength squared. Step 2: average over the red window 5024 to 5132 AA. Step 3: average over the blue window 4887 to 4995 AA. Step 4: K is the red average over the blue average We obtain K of 1.04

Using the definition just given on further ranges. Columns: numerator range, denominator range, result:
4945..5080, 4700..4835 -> 1.06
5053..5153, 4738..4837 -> 1.08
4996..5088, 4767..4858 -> 1.06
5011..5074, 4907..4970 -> 1.03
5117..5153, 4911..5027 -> 1.04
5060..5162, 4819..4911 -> 1.10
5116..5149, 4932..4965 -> 1.04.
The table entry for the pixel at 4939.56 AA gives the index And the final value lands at 15.6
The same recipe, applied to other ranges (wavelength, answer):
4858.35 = 13.4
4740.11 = 16.3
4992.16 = 15.8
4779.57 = 16.5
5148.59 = 15.4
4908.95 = 15.8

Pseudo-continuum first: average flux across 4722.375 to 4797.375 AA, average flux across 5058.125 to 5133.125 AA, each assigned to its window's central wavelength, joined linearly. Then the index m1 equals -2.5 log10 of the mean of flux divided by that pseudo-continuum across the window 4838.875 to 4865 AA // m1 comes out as 0.109 mag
